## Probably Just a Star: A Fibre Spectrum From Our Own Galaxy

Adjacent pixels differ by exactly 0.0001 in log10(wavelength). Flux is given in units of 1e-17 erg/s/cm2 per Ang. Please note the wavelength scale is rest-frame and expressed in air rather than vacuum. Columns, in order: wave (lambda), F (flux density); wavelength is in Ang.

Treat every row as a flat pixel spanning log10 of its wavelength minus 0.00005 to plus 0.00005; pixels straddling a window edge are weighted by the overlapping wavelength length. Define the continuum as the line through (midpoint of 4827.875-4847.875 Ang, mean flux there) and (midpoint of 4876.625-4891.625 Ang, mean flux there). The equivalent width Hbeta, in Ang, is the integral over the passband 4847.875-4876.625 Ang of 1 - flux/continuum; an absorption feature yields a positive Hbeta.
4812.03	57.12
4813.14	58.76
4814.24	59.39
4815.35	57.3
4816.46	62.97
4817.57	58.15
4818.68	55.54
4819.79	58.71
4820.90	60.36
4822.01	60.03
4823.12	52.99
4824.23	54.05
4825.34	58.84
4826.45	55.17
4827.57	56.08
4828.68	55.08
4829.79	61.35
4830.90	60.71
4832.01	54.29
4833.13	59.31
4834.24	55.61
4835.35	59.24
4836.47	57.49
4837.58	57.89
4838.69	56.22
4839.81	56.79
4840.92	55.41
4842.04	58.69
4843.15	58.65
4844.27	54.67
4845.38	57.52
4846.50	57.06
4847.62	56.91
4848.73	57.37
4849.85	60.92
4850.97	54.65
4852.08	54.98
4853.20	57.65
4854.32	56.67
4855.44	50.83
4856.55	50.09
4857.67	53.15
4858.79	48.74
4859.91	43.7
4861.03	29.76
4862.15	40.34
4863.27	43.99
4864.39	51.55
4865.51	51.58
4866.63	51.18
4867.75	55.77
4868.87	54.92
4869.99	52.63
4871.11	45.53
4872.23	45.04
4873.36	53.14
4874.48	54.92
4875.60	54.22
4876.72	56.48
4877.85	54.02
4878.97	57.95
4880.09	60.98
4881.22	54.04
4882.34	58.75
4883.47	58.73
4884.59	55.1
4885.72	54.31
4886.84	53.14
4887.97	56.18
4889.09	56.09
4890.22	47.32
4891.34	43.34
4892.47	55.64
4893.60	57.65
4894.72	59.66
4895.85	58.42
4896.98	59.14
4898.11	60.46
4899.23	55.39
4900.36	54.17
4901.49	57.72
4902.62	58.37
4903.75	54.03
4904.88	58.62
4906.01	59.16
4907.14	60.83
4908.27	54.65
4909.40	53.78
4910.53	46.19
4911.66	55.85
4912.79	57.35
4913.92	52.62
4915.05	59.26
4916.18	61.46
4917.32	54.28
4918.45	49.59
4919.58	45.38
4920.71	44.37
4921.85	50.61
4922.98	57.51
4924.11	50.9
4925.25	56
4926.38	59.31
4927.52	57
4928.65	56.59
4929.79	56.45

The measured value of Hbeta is 2.6 Ang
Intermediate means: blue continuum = 57.4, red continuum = 54.9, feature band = 51.1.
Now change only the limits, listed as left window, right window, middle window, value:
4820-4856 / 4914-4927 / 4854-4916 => 1.6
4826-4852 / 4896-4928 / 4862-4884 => 1.3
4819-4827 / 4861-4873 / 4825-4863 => -1.2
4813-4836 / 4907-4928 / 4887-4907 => -0.5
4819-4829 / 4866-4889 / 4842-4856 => -0.2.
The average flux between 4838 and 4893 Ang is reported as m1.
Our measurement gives 53.2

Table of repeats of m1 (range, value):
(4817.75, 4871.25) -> 54.5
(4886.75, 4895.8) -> 53.9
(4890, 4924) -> 54.8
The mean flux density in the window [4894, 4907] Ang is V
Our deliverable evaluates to 57.8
